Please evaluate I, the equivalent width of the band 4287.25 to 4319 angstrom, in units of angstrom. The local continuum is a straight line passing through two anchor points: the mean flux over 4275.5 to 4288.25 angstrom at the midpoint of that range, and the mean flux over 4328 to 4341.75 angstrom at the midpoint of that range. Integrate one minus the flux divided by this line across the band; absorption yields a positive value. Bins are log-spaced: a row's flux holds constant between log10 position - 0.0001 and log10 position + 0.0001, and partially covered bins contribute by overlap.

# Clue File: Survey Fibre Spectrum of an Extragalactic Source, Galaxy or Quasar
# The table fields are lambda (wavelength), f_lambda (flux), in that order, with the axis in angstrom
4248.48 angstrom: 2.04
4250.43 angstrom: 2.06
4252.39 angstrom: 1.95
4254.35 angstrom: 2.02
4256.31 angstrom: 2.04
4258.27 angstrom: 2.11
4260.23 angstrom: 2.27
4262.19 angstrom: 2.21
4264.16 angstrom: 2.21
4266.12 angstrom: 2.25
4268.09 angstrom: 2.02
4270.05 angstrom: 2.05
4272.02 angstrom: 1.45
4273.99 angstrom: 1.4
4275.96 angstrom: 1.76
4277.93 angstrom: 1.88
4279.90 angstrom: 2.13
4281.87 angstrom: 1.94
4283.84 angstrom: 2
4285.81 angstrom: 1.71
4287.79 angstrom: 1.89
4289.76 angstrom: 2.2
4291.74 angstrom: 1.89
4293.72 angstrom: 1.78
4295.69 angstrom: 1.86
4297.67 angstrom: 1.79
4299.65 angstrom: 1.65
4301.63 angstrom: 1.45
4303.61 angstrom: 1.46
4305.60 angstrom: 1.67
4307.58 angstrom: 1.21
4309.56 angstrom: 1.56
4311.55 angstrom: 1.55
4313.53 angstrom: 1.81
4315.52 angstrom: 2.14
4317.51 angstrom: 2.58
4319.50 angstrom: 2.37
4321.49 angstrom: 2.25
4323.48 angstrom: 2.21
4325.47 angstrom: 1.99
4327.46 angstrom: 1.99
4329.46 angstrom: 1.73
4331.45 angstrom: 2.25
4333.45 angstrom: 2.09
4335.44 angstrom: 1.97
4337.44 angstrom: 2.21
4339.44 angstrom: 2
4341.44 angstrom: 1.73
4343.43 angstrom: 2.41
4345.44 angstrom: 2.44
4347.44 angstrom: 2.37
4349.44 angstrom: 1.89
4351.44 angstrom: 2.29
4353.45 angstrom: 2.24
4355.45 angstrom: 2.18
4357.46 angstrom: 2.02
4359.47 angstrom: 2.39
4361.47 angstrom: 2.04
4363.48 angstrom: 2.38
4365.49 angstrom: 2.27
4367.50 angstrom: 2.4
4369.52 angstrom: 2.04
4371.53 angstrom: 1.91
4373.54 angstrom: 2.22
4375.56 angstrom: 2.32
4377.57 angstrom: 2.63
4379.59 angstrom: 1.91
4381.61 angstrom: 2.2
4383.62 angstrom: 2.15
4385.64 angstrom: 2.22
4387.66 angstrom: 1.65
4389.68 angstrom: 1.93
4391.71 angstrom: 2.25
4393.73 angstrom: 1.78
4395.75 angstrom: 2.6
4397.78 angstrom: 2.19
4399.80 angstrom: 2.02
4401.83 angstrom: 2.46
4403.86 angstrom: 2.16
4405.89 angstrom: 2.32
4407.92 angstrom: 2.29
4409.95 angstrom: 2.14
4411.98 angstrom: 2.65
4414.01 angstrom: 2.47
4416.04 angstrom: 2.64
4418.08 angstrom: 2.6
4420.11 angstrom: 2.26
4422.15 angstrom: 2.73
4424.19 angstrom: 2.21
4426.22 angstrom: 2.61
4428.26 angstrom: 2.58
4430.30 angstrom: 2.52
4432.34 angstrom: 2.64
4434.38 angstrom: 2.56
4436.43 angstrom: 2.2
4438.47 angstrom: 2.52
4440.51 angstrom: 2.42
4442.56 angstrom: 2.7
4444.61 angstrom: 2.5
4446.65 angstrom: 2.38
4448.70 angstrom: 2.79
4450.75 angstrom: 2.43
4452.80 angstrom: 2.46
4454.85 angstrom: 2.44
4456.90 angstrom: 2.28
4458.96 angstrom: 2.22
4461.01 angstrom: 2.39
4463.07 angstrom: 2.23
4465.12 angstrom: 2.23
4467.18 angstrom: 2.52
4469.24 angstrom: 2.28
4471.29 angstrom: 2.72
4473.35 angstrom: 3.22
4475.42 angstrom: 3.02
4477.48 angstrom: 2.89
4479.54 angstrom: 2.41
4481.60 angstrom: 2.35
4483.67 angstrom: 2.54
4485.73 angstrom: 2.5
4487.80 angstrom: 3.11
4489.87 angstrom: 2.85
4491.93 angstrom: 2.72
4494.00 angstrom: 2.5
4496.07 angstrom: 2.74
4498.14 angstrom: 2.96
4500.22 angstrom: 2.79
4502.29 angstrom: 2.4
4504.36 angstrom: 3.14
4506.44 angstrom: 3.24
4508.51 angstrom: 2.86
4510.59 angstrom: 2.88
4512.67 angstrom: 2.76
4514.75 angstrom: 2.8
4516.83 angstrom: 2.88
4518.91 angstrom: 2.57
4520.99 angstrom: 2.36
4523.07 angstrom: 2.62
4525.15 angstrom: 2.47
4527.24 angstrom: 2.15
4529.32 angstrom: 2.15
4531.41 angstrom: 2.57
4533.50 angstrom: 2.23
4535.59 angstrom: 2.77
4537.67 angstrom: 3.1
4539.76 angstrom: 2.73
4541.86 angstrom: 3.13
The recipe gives 2.6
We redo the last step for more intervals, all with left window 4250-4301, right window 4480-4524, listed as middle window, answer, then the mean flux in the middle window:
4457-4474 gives 1.0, 2.45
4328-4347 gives 0.5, 2.1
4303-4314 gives 2.8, 1.53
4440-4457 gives 0.3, 2.5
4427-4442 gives 0.0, 2.5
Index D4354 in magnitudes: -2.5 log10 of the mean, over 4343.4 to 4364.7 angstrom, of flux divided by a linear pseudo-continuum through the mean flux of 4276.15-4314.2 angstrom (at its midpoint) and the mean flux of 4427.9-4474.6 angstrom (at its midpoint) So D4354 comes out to -0.102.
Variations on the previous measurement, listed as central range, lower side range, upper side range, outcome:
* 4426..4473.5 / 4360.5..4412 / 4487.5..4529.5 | -0.008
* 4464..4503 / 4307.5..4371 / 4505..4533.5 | -0.061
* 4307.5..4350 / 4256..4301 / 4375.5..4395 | -0.023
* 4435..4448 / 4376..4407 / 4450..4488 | -0.029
